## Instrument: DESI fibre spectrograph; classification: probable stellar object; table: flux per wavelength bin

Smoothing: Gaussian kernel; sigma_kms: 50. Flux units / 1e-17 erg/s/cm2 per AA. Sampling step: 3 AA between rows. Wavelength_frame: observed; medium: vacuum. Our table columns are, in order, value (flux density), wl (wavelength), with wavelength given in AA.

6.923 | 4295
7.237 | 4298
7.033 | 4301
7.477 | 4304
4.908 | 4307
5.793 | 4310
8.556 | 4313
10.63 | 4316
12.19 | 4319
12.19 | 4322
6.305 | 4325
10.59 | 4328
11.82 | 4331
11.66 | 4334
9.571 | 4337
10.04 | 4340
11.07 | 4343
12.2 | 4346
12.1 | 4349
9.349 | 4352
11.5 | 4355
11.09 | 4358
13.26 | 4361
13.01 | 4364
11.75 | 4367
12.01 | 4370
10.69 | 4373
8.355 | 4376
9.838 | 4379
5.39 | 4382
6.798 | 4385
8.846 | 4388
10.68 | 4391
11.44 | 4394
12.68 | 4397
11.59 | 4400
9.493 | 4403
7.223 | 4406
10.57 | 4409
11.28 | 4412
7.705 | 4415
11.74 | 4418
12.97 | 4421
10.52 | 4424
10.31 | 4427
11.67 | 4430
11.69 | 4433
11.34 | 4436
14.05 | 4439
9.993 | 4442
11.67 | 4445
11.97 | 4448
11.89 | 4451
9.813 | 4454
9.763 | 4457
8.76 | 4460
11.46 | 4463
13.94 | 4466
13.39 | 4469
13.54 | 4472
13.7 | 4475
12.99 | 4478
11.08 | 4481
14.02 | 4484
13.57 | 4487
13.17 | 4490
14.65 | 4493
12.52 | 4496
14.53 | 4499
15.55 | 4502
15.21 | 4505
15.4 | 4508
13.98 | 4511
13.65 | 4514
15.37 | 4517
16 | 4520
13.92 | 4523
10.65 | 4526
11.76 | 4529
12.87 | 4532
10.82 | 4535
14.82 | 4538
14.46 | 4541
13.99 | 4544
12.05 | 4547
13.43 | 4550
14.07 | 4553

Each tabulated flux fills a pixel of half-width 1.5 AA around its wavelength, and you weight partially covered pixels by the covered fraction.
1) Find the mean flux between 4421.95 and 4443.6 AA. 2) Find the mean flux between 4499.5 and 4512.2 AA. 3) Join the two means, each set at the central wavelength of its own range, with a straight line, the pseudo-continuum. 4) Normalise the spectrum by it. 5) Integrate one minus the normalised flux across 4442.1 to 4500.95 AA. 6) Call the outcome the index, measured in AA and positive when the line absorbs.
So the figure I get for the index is 4.1 AA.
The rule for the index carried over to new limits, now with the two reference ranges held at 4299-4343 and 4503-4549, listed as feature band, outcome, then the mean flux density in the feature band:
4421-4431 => 0.35 AA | 11.1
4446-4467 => 1.97 AA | 11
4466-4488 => -1.07 AA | 13.2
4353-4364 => -2.10 AA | 12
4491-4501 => -0.70 AA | 13.9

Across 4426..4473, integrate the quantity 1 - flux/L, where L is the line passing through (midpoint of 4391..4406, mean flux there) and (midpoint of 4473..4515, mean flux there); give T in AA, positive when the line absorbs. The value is 3.3 AA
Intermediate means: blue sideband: 10.8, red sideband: 13.9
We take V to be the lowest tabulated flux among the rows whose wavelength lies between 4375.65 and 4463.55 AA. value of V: 5.39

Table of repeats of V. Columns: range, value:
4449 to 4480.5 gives 8.76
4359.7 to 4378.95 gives 8.355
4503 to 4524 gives 13.65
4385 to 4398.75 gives 6.798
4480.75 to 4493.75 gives 11.08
